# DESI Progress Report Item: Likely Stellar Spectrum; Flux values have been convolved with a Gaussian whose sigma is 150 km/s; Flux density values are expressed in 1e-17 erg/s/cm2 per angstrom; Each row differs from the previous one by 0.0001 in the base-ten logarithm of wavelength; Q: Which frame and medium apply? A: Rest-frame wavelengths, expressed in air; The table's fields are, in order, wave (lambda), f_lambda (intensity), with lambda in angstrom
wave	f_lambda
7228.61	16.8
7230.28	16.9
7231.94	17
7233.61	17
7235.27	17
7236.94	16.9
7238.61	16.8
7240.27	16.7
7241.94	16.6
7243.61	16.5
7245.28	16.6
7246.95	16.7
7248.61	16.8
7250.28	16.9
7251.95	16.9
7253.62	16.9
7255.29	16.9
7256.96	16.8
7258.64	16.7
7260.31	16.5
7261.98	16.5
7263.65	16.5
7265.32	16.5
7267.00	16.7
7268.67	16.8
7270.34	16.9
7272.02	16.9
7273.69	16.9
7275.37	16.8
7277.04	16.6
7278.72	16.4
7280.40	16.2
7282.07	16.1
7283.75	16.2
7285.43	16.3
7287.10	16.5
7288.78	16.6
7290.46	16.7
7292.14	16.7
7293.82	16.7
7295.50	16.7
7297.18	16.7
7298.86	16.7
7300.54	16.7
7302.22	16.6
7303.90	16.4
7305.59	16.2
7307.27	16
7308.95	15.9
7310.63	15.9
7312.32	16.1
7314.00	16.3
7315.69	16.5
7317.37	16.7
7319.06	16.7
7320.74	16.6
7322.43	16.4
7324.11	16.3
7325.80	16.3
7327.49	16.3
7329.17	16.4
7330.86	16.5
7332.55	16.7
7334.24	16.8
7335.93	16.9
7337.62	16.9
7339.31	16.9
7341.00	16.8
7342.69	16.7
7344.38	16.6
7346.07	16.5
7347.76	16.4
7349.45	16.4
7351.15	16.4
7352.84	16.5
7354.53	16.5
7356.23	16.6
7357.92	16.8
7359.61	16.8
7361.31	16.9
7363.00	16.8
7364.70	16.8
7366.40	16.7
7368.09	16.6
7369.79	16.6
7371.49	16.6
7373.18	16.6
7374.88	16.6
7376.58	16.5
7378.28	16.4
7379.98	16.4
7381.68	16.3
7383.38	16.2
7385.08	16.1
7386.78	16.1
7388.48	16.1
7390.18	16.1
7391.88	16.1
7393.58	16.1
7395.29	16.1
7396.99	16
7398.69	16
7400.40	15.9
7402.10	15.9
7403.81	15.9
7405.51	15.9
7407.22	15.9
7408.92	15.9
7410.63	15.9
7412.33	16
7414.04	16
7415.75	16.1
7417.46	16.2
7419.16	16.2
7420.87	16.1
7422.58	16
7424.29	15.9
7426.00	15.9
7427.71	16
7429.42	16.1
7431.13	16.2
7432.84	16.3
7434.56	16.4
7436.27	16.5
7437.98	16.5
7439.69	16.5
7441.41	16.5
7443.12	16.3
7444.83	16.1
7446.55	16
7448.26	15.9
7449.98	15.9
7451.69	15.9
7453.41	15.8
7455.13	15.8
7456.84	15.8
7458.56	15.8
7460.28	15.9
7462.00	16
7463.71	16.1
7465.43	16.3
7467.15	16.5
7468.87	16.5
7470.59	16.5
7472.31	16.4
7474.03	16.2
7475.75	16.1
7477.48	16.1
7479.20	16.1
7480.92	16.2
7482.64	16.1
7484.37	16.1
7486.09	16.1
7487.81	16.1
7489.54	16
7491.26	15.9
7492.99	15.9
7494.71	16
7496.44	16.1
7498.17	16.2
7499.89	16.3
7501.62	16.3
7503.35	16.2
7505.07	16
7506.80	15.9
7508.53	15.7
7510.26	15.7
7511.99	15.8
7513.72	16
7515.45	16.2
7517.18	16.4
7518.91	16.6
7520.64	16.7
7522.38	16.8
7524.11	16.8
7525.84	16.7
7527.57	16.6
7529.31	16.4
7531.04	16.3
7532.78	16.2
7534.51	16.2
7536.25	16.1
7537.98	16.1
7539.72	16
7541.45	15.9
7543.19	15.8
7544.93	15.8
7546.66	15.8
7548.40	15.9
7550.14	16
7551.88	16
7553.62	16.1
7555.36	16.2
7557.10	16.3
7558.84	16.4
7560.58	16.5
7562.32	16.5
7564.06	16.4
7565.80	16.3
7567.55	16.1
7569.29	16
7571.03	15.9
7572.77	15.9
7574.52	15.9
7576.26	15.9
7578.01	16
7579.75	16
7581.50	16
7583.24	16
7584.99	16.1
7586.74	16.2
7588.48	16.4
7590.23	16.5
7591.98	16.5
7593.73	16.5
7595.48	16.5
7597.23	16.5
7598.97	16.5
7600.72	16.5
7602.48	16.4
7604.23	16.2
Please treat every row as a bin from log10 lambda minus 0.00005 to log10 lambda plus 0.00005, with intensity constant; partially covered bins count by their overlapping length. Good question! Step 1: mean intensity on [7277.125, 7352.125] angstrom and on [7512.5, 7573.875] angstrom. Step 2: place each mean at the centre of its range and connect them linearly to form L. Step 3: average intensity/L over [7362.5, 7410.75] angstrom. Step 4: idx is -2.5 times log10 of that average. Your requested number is 0.01 mag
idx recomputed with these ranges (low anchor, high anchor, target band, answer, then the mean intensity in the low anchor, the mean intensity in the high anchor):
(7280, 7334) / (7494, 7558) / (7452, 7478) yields 0.009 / 16.4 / 16.2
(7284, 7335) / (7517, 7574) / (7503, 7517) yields 0.021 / 16.5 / 16.2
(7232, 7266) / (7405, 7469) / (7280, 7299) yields 0.006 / 16.7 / 16.1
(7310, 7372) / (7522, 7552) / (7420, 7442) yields 0.012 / 16.6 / 16.2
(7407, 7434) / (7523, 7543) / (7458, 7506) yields 0.002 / 16.1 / 16.3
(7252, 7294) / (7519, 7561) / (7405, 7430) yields 0.027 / 16.6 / 16.2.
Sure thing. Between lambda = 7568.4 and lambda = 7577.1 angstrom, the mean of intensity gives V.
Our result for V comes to 15.9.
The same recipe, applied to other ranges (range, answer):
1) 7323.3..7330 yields 16.3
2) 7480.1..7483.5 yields 16.2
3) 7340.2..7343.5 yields 16.8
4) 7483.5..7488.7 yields 16.1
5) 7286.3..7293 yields 16.6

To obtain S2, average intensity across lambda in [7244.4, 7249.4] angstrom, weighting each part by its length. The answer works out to 16.7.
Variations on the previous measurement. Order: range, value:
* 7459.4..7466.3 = 16.1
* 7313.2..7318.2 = 16.5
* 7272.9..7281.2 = 16.6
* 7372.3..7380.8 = 16.5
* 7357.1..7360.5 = 16.8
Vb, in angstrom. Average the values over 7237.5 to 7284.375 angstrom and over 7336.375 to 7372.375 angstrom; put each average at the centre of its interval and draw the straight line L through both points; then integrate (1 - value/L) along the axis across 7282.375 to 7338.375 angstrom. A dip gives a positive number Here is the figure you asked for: 0.61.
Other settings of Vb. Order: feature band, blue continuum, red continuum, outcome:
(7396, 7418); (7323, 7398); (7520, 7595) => 0.61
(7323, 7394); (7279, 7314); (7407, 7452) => -1.08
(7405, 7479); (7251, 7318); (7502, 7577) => 0.87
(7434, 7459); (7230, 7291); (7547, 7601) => 0.43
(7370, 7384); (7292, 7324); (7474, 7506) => -0.13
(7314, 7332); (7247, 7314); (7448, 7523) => 0.00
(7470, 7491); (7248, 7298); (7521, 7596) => 0.21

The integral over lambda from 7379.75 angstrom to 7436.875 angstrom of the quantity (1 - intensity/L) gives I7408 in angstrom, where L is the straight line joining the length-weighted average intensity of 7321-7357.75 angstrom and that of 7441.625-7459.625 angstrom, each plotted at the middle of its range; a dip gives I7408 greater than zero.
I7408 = 0.4 angstrom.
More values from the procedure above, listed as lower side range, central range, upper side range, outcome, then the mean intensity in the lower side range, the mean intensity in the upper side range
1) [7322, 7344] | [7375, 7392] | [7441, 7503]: 0.2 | 16.6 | 16.1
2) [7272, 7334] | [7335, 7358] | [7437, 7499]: -0.4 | 16.5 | 16.1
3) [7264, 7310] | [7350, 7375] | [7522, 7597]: -0.3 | 16.5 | 16.2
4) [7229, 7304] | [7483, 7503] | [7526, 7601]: 0.3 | 16.7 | 16.2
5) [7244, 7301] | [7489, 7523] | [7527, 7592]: 0.2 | 16.6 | 16.1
